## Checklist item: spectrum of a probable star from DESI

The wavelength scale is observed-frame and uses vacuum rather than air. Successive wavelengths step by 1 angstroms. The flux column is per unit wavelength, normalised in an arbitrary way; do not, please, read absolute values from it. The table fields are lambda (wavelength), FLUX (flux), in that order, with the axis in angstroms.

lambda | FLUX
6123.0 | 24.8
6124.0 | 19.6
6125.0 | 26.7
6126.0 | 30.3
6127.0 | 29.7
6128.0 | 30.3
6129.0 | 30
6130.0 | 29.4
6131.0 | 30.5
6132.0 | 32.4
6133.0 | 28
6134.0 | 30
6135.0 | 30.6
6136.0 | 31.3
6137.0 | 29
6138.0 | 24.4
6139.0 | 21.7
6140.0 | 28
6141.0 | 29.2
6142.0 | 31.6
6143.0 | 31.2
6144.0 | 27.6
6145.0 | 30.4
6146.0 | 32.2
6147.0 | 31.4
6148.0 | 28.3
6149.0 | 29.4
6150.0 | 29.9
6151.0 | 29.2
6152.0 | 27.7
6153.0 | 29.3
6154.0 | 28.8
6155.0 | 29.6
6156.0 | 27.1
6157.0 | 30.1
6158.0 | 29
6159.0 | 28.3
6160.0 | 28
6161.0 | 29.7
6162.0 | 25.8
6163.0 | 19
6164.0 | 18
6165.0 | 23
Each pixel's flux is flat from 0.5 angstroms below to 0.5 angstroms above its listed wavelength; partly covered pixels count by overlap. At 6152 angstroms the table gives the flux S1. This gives 27.7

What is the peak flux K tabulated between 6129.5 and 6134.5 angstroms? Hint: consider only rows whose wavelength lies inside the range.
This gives 32.4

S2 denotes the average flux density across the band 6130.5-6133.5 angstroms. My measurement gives 30.3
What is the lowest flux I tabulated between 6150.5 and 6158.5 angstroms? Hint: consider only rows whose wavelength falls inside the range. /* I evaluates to 27.1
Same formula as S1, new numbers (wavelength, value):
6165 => 23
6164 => 18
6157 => 30.1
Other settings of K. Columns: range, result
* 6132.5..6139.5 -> 31.3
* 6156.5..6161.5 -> 30.1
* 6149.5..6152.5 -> 29.9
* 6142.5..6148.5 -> 32.2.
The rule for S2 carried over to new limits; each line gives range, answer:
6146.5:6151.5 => 29.6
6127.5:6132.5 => 30.5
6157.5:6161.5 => 28.8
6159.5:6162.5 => 27.8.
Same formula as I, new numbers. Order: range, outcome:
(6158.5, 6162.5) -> 25.8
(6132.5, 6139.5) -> 21.7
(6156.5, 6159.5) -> 28.3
